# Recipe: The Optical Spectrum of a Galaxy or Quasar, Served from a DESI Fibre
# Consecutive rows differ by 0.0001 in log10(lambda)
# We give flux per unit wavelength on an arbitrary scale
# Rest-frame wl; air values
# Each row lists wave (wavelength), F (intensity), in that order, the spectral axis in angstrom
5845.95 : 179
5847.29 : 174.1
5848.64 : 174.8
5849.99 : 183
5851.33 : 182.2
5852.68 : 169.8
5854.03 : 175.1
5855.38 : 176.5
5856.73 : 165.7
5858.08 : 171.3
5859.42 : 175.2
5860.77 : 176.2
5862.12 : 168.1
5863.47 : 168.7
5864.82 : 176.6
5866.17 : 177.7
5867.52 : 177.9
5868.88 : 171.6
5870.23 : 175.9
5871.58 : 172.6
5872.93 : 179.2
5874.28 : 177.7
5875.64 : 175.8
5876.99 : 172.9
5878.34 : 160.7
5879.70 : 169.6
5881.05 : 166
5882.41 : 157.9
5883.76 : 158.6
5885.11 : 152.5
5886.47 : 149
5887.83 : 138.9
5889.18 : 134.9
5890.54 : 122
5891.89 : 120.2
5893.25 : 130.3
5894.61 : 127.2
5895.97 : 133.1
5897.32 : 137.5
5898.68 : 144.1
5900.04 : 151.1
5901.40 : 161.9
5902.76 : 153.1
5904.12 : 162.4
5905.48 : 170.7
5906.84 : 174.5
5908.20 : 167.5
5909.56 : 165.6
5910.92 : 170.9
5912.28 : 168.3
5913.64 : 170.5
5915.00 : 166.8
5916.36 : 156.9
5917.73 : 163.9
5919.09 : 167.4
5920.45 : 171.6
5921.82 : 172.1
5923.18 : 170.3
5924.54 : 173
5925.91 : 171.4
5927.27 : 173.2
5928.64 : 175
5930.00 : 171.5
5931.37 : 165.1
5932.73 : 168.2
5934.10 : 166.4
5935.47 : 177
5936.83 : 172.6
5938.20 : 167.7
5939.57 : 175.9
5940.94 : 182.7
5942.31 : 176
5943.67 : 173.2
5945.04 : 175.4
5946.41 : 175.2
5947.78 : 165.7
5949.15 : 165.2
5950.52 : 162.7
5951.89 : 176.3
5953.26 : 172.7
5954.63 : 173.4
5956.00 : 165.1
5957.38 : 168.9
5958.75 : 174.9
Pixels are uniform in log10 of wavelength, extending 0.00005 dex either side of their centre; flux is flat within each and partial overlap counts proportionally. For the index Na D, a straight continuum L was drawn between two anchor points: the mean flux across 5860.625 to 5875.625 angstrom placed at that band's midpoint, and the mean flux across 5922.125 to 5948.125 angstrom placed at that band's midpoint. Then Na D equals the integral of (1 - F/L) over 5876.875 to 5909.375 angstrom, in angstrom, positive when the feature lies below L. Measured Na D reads 4.36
